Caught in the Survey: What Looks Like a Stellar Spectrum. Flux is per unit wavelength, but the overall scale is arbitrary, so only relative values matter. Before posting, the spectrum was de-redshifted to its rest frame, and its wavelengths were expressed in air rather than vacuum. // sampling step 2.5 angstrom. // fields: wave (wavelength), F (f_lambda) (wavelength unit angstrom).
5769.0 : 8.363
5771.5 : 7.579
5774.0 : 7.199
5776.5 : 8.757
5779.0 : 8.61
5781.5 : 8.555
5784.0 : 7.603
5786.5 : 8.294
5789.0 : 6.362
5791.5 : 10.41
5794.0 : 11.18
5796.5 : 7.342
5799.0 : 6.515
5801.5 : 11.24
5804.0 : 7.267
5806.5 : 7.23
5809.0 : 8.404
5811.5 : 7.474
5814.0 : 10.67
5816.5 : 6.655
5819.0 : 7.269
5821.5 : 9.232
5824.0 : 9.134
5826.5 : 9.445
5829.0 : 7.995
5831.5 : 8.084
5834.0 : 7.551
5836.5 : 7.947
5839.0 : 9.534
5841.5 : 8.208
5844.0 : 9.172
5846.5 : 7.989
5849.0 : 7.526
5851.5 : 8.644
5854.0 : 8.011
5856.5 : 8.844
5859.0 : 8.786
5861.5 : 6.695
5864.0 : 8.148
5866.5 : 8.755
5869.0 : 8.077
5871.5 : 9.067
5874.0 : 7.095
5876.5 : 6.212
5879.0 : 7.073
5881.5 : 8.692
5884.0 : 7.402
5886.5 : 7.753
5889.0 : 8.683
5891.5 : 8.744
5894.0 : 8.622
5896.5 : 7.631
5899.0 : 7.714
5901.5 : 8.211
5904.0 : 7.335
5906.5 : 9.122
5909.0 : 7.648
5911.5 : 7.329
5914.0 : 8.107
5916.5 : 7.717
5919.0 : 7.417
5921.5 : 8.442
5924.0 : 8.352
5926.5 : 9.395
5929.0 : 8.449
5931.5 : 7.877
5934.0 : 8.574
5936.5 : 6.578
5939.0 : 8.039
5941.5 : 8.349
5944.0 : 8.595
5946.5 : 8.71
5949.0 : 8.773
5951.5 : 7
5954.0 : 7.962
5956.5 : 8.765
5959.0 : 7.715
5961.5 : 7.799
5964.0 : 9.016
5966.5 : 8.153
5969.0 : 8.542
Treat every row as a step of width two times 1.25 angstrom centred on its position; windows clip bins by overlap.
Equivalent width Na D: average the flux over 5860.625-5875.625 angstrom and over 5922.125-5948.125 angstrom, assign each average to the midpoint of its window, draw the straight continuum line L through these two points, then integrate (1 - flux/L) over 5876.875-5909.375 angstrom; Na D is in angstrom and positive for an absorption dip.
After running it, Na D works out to 0.3 angstrom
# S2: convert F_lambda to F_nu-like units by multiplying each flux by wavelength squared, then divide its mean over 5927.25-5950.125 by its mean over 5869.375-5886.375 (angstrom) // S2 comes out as 1.1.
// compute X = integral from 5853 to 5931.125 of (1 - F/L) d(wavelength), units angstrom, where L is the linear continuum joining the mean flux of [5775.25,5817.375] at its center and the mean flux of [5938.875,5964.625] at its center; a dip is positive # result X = 2.4 angstrom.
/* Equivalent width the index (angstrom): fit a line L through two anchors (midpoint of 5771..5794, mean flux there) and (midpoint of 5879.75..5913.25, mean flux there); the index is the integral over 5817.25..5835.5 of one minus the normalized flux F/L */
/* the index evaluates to -0.24 angstrom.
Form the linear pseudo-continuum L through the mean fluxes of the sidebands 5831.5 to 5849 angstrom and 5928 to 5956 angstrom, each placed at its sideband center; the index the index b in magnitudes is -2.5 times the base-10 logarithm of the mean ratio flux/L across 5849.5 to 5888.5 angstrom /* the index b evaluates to 0.04 mag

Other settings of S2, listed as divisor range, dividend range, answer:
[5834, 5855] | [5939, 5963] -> 1.02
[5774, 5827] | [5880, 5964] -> 1.01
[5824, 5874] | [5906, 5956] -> 1.00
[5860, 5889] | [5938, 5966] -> 1.09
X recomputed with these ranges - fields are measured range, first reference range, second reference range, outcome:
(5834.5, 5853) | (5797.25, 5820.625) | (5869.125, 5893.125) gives -0.9 angstrom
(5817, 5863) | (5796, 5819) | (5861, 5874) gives -1.2 angstrom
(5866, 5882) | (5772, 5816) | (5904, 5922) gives 0.6 angstrom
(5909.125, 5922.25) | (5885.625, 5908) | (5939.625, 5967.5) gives 0.7 angstrom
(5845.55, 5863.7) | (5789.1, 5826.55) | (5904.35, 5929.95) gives 0.7 angstrom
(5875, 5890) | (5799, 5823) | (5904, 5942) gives 1.0 angstrom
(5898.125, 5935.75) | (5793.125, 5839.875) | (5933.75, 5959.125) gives 0.3 angstrom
